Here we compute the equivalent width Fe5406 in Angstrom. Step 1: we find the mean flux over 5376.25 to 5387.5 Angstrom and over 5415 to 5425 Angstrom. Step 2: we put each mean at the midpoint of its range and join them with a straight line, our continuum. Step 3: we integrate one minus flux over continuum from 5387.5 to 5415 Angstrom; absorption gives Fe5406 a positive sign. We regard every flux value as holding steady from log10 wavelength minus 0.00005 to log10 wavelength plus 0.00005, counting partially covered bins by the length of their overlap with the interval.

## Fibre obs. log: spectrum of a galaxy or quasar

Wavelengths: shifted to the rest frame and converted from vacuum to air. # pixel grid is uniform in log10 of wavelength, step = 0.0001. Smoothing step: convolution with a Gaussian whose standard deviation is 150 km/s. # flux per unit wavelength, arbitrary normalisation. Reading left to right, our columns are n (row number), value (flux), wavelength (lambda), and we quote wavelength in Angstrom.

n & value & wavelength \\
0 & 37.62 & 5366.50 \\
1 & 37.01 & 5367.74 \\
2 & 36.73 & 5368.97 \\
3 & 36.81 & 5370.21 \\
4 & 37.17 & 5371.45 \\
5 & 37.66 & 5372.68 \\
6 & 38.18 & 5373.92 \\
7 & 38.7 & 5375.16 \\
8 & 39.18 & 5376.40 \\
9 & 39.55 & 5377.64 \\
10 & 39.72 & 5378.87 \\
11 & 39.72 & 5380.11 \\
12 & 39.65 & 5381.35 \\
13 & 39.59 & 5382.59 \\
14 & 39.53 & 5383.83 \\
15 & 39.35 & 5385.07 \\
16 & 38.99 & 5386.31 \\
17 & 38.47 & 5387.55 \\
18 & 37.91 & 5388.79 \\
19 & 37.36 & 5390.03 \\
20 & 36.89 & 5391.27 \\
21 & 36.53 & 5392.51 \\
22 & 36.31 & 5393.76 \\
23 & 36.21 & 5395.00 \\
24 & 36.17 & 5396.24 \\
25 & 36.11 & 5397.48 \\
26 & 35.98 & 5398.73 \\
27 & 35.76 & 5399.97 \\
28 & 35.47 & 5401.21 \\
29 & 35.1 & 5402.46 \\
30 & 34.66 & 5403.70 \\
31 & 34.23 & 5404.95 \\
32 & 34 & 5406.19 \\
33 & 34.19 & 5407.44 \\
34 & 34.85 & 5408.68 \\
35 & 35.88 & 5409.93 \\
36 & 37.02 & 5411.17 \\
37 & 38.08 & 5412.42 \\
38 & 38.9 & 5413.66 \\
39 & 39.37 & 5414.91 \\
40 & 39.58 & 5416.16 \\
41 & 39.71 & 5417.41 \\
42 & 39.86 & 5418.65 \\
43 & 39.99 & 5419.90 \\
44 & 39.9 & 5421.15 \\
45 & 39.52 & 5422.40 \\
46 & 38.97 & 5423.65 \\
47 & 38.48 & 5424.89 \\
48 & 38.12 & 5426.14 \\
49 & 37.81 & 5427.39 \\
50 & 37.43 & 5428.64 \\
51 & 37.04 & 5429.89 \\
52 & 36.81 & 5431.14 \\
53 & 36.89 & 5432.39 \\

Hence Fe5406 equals 2.3 Angstrom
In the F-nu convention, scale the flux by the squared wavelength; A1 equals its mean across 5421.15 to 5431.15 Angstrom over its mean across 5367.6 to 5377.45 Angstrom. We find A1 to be 1.0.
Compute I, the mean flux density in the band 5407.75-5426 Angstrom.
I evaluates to 38.5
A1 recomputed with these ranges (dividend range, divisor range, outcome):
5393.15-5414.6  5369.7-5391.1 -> 0.94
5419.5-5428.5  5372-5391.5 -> 1.02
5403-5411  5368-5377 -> 0.93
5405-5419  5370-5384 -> 0.97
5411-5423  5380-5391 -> 1.02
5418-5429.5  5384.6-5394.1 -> 1.04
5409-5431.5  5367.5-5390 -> 1.01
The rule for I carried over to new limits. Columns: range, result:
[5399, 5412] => 35.2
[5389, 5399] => 36.5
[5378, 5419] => 37.3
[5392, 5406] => 35.6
